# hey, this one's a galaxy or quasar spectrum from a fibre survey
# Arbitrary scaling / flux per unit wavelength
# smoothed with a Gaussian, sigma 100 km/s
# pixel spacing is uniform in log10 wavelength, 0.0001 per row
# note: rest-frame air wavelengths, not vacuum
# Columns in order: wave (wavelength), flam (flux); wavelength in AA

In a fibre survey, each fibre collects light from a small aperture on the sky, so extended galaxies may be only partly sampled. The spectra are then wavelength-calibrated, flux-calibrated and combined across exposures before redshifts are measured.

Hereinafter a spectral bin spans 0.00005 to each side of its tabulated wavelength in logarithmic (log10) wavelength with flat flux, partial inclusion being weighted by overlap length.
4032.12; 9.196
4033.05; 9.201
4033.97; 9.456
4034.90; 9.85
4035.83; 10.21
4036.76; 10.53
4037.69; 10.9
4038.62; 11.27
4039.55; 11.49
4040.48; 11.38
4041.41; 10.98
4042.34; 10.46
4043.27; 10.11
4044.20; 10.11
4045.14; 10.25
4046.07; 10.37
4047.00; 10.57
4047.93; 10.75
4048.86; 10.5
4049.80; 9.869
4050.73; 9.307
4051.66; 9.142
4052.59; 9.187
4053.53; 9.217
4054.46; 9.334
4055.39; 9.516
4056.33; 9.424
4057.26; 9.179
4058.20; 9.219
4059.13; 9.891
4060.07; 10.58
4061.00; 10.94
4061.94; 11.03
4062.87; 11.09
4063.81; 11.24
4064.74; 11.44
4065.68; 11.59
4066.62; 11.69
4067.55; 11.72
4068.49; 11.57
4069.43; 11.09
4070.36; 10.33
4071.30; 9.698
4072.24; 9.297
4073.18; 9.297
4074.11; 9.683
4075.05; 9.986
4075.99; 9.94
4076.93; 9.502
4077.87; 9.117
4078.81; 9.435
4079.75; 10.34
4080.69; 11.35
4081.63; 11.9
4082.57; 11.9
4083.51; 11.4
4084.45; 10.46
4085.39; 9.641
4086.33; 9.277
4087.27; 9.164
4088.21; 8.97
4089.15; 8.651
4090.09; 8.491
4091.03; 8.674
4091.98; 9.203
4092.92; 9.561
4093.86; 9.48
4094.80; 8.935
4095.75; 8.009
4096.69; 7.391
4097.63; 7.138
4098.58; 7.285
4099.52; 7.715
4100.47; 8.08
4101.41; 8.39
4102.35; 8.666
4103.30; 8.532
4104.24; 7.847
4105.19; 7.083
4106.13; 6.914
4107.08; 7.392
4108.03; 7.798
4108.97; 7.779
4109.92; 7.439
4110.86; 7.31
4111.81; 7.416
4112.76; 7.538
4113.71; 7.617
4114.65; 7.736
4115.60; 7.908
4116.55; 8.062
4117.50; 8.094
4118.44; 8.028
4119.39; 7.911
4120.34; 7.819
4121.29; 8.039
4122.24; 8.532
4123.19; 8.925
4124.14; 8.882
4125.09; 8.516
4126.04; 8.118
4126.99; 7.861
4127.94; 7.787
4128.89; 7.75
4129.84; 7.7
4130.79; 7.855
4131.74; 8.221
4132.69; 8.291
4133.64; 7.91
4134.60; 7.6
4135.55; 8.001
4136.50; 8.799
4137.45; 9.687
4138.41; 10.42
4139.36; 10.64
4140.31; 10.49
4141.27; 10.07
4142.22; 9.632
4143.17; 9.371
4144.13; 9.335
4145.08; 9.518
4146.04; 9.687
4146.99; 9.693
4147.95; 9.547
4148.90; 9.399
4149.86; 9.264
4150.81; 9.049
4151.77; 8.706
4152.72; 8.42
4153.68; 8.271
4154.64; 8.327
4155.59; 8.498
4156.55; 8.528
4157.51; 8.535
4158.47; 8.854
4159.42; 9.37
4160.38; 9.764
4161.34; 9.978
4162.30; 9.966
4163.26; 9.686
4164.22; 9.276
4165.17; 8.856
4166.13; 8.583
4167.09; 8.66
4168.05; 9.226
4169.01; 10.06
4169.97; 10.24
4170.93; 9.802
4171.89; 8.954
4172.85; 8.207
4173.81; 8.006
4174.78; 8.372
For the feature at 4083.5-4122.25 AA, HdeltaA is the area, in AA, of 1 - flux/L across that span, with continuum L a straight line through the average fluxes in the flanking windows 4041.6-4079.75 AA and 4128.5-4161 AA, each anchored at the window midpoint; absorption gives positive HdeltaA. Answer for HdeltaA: 5.48 AA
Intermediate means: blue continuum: 10.2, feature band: 8.23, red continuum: 8.98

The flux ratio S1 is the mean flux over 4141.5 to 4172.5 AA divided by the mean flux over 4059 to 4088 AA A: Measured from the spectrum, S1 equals 0.9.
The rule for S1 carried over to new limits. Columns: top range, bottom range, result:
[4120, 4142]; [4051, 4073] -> 0.84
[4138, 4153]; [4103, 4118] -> 1.25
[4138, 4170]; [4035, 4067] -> 0.90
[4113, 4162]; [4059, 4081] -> 0.83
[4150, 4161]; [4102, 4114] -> 1.15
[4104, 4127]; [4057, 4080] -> 0.76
